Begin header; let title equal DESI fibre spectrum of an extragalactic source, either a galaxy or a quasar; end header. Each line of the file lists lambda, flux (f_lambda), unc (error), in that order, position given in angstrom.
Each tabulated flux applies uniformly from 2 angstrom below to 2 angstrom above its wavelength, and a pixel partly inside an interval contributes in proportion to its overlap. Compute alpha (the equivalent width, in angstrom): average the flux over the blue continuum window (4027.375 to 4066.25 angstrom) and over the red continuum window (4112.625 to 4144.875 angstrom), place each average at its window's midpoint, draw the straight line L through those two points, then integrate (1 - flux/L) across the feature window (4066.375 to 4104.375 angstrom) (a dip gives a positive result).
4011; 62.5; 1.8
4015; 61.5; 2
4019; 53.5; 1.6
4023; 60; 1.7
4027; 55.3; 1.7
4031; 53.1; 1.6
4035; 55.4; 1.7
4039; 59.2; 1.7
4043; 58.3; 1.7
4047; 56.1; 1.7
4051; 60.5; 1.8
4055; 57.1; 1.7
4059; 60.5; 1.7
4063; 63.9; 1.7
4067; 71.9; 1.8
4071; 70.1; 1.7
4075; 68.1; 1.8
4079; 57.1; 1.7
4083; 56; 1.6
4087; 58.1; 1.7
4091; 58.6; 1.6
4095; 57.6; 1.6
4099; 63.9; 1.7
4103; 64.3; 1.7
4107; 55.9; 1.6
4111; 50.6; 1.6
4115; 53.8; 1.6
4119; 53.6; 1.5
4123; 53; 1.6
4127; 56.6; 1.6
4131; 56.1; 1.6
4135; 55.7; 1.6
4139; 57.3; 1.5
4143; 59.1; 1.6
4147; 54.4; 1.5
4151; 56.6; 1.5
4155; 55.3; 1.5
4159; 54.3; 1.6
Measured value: -3.3 angstrom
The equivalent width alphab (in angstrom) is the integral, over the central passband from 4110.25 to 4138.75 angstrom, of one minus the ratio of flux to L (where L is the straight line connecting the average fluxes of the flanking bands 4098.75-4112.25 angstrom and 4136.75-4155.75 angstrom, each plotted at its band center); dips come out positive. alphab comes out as 1.5 angstrom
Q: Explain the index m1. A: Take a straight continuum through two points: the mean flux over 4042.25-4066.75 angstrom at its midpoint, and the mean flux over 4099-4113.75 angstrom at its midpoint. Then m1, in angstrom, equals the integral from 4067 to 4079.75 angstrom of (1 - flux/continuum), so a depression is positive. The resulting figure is -1.6 angstrom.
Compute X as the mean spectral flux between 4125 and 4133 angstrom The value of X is 56.4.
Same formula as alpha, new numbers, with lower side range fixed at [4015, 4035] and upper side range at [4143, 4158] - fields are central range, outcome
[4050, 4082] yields -4.3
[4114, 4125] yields 0.5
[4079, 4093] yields -0.4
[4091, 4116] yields -0.9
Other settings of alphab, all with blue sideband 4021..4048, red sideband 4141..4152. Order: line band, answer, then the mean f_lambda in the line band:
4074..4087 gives -0.62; 59.5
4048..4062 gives -0.66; 59.5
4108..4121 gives 0.88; 52.9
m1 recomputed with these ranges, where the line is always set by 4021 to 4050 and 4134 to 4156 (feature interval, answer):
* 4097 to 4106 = -1.0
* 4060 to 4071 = -2.1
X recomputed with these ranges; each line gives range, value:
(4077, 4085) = 56.5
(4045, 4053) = 58.3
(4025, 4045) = 56.3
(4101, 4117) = 56.2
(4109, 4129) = 53.5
